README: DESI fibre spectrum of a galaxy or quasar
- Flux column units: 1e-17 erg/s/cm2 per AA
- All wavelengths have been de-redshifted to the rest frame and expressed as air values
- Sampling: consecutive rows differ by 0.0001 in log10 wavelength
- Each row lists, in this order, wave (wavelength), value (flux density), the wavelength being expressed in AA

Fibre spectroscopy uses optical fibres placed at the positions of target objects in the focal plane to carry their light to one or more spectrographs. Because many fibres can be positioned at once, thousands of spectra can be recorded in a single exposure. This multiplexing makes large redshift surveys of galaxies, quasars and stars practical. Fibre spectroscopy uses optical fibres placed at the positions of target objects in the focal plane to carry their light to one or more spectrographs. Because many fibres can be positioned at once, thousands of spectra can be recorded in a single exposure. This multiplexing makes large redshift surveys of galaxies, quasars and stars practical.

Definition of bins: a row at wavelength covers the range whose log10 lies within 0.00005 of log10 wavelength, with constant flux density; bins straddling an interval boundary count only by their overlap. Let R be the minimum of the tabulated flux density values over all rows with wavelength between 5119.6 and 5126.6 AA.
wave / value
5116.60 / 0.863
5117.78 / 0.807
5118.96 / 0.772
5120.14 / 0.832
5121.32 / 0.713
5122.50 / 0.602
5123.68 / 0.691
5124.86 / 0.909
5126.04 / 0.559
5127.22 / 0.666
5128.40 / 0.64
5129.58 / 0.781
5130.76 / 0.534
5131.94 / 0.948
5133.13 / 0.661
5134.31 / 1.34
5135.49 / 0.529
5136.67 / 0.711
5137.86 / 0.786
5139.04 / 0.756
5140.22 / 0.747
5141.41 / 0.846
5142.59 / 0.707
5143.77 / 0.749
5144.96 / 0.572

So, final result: 0.559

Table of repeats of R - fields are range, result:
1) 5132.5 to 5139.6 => 0.529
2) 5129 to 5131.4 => 0.534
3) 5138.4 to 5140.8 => 0.747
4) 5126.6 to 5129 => 0.64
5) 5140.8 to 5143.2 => 0.707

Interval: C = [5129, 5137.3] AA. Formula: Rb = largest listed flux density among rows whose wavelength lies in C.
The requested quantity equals 1.34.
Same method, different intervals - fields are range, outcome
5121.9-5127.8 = 0.909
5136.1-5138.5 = 0.786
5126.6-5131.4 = 0.781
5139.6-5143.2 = 0.846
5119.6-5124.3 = 0.832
